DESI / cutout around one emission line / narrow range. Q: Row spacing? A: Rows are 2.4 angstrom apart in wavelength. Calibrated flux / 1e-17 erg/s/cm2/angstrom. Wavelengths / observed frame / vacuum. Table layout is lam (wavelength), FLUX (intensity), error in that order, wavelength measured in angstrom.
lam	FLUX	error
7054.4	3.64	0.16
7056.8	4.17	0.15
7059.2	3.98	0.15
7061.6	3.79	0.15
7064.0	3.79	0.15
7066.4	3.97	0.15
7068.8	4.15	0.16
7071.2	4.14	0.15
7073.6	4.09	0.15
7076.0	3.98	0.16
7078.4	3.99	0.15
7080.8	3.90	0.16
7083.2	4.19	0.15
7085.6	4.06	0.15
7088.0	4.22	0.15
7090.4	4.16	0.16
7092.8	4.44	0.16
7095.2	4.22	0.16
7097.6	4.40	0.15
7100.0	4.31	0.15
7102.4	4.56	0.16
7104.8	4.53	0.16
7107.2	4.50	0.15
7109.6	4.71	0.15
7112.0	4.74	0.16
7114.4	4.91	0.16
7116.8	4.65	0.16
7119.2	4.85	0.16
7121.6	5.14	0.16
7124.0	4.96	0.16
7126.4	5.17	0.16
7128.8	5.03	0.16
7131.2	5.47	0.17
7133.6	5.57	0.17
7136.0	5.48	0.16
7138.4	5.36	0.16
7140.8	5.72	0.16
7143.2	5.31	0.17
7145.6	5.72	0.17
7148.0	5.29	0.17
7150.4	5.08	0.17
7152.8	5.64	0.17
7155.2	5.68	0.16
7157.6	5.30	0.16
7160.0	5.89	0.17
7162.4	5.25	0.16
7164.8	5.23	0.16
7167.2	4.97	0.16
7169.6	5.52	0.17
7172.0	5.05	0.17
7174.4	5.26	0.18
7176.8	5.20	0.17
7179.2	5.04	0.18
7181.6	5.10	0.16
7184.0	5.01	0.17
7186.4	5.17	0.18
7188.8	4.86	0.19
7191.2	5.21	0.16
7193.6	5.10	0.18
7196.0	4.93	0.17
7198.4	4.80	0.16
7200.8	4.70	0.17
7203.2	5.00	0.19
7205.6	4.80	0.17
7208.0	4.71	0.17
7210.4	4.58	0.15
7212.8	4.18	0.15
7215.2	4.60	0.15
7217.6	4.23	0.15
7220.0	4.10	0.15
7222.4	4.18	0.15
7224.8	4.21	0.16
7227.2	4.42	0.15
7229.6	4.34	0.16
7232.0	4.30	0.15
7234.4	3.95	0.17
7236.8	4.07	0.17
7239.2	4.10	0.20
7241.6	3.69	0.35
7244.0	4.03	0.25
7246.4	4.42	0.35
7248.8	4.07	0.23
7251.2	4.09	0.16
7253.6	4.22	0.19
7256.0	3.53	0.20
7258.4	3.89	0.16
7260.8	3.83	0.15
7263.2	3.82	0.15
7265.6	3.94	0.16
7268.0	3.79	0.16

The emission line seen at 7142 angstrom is Mg II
